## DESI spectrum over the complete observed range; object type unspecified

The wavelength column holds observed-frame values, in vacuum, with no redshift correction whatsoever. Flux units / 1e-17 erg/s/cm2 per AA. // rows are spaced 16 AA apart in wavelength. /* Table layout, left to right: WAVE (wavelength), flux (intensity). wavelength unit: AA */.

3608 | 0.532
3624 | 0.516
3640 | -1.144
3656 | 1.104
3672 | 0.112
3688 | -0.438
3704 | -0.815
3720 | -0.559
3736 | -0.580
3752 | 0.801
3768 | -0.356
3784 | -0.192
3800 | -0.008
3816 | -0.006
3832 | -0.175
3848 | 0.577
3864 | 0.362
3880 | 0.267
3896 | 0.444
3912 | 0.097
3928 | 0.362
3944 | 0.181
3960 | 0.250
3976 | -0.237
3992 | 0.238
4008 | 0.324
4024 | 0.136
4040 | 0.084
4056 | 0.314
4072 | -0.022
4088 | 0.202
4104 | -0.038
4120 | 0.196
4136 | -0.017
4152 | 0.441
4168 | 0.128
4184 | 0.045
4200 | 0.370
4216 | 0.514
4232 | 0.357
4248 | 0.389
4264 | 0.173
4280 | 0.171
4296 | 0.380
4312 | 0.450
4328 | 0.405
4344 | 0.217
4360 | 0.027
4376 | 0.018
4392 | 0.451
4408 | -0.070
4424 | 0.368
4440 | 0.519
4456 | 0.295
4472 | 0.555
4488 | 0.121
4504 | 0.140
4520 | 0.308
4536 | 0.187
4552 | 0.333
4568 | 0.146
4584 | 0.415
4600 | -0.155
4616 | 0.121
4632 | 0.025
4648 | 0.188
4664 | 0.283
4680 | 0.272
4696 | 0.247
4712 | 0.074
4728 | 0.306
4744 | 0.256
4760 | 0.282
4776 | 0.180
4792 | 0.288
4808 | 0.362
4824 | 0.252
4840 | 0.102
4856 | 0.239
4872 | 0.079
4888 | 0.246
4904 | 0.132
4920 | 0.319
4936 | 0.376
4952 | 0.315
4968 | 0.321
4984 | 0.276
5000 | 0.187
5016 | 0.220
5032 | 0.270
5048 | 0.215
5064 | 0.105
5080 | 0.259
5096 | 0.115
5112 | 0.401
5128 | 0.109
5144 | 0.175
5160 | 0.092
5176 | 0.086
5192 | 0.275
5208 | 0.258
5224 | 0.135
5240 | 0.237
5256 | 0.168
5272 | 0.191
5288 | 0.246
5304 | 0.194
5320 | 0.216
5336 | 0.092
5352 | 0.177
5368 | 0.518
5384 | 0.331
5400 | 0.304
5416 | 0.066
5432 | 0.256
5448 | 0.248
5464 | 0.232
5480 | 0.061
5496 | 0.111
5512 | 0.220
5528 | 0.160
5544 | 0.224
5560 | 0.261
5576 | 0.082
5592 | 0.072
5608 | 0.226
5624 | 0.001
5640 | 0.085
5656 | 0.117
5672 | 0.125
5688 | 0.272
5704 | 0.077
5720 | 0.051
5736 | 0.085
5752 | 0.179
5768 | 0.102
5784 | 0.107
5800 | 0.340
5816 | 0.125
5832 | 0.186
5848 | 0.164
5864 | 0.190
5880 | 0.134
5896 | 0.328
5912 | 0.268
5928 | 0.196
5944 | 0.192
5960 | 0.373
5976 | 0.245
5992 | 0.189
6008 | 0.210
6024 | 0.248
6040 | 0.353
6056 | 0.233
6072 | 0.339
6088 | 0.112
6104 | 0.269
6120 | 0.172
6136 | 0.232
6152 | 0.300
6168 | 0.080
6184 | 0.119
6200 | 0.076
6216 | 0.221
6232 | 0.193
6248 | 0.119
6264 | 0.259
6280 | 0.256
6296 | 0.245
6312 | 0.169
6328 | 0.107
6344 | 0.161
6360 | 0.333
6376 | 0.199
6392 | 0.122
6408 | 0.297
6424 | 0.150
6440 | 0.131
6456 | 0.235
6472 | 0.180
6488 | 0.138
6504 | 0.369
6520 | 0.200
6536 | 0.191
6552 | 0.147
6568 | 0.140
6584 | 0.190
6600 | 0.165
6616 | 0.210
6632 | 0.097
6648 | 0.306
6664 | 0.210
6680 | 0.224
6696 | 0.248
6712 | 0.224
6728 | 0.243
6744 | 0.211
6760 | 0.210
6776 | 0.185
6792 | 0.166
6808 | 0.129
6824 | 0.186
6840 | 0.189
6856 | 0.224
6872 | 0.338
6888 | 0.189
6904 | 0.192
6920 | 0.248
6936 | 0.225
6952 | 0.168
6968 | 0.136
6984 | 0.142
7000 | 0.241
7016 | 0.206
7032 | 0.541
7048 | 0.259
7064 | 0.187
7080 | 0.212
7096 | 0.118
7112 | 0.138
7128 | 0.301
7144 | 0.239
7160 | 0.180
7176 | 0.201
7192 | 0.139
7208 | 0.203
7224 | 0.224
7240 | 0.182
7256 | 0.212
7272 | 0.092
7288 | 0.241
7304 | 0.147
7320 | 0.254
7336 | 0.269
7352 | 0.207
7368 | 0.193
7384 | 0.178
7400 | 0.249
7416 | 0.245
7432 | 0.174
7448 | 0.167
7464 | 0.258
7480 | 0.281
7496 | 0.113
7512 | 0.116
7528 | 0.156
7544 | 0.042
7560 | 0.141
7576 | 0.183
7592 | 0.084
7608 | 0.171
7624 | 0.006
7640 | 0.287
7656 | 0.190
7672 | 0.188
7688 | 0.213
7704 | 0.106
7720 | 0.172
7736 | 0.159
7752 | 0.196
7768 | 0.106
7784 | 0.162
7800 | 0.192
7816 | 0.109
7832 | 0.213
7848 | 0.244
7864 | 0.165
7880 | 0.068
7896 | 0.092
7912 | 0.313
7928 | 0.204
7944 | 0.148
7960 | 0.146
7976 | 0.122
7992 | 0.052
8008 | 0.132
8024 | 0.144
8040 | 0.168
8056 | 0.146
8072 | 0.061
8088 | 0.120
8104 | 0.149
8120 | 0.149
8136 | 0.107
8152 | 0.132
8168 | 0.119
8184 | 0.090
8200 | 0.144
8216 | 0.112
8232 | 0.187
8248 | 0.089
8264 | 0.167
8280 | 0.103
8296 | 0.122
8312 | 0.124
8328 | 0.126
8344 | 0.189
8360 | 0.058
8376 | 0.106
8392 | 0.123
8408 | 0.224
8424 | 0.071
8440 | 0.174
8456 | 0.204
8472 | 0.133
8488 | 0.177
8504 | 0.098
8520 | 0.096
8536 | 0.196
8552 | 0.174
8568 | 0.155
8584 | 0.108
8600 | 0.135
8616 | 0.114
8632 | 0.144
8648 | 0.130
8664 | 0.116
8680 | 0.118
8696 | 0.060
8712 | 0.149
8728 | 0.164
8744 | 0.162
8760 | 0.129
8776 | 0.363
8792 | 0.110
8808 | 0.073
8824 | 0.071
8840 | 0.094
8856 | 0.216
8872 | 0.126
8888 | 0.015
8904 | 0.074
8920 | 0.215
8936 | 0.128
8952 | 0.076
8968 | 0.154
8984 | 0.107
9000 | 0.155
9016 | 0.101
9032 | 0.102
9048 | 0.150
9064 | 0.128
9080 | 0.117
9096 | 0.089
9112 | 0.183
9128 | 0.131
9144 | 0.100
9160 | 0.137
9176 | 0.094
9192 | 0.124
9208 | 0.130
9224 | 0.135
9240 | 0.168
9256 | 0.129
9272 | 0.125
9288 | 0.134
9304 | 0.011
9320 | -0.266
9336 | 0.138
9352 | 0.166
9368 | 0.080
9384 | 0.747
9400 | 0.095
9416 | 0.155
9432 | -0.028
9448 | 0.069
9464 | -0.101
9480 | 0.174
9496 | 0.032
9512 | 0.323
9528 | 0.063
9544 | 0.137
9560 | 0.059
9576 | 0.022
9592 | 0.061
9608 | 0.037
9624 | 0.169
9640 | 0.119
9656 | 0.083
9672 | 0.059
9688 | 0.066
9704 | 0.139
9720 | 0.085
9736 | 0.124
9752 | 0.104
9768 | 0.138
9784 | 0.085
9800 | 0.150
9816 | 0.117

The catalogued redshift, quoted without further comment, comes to 0.07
